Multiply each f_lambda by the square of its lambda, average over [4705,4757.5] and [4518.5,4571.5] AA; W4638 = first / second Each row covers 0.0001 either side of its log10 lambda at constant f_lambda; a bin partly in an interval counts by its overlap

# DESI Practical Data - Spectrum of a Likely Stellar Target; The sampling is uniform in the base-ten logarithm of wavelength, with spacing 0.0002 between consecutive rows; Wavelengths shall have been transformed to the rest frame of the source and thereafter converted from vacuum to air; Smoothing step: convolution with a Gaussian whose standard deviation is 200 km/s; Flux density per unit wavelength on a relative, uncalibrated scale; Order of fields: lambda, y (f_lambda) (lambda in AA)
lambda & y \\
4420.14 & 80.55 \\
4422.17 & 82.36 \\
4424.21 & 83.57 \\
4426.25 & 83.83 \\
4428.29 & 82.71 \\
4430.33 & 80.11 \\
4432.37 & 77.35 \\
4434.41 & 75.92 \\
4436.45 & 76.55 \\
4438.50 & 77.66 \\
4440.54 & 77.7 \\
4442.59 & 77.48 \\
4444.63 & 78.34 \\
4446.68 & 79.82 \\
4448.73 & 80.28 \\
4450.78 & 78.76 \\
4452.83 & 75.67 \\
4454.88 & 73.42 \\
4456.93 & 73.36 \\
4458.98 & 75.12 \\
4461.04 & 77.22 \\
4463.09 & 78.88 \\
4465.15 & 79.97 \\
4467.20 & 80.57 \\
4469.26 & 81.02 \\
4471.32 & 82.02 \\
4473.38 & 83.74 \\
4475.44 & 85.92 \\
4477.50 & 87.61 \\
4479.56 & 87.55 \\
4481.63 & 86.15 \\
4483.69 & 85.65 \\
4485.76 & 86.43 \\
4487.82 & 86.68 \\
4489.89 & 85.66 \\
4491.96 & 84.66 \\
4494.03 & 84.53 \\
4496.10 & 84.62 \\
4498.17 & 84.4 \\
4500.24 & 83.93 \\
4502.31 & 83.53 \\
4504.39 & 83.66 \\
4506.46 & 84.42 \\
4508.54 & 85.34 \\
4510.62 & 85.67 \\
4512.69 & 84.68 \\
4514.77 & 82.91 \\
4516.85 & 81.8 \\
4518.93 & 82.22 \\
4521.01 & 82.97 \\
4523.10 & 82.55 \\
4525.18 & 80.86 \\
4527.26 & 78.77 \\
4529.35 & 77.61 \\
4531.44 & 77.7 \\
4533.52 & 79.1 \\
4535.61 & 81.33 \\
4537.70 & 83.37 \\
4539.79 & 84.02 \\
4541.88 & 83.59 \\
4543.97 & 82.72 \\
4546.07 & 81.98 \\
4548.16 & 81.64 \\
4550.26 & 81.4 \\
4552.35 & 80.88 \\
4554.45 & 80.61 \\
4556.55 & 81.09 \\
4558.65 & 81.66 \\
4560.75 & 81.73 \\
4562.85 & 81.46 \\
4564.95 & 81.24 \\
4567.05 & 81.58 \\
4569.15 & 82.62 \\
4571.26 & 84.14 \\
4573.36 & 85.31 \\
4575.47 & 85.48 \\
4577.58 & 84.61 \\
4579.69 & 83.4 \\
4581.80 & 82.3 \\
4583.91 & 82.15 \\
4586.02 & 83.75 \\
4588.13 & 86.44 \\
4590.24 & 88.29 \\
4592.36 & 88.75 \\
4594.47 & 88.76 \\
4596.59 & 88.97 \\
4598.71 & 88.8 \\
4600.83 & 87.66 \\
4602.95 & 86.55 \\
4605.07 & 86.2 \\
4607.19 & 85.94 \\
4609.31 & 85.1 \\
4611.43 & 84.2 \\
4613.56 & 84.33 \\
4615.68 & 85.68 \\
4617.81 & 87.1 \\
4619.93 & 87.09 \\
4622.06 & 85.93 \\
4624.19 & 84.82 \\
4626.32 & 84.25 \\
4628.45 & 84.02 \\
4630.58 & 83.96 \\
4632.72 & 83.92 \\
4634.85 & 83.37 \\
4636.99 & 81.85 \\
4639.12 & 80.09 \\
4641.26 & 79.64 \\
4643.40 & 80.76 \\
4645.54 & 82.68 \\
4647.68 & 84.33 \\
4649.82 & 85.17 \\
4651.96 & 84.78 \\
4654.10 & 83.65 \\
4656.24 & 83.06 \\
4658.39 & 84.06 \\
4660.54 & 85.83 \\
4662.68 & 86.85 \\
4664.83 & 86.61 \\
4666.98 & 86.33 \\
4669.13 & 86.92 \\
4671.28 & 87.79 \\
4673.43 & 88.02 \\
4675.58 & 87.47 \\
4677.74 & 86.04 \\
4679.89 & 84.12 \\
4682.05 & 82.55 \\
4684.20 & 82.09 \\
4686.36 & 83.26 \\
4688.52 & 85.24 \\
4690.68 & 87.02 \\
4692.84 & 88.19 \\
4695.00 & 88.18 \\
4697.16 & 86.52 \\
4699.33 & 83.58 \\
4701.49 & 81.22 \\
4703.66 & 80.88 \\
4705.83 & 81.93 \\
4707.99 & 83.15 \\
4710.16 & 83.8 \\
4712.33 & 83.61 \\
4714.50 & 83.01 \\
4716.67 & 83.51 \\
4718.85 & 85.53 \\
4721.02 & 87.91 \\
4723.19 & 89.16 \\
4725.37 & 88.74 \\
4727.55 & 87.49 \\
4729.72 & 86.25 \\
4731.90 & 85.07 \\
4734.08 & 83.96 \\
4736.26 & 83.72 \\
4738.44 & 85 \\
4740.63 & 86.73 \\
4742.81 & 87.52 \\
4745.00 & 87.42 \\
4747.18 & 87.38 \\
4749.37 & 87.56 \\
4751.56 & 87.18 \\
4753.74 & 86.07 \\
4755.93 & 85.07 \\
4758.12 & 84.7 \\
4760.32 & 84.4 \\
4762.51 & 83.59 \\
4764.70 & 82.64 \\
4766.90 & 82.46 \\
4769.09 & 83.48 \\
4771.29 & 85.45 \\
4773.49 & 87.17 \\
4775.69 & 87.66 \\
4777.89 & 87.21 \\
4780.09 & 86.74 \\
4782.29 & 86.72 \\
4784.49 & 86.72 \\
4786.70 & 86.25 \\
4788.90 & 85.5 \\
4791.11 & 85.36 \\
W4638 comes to 1.14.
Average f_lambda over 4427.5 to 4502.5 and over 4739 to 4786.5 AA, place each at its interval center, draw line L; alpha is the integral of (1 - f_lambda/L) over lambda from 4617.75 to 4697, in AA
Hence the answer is -0.6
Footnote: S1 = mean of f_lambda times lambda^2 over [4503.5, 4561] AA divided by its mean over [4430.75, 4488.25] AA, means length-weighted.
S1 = 1.1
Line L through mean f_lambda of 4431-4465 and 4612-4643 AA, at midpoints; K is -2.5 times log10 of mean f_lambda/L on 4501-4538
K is -0.03 mag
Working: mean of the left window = 77.2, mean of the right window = 83.9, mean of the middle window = 82.1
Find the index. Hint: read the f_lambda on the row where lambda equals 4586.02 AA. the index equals 83.75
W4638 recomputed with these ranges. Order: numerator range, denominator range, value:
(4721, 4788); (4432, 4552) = 1.18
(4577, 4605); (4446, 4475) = 1.16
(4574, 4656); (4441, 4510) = 1.10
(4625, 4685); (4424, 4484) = 1.15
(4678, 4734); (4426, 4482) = 1.19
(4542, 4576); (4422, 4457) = 1.10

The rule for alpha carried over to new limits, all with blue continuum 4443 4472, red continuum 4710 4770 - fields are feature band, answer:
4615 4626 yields -0.5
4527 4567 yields -0.4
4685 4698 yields -0.3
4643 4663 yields -0.2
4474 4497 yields -2.1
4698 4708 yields 0.3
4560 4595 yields -1.3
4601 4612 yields -0.5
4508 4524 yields -0.8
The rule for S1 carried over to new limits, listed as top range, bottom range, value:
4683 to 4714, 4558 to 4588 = 1.07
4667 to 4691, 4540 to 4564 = 1.10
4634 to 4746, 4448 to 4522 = 1.12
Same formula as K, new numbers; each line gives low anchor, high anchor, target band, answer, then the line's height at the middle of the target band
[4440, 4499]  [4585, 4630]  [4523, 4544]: 0.04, 83.7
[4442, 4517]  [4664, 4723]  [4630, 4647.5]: 0.03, 84.3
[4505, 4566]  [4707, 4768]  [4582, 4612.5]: -0.04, 83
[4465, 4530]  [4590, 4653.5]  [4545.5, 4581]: 0.03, 84.4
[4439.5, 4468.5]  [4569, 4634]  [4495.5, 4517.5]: -0.05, 80.5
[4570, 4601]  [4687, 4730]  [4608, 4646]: 0.02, 85.6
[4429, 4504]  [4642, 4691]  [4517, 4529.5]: 0.01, 82.2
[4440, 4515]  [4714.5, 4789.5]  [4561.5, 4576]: 0.00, 83.4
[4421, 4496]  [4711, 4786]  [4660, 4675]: -0.03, 84.4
